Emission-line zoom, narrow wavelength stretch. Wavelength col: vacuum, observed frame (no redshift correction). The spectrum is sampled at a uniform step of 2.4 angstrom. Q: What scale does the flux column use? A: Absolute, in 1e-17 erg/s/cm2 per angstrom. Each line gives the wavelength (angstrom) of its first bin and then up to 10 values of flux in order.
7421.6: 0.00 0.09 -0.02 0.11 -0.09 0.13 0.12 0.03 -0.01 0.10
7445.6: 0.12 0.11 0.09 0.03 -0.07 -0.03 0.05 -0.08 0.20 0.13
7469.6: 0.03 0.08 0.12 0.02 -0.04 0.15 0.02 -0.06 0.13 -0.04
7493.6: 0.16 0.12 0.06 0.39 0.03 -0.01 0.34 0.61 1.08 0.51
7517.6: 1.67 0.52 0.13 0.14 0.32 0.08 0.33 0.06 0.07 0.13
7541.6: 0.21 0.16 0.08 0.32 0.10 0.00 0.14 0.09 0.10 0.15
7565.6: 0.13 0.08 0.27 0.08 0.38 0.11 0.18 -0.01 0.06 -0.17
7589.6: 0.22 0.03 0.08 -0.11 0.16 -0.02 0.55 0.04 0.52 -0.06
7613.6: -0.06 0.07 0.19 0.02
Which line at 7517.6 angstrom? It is [O II] 3727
